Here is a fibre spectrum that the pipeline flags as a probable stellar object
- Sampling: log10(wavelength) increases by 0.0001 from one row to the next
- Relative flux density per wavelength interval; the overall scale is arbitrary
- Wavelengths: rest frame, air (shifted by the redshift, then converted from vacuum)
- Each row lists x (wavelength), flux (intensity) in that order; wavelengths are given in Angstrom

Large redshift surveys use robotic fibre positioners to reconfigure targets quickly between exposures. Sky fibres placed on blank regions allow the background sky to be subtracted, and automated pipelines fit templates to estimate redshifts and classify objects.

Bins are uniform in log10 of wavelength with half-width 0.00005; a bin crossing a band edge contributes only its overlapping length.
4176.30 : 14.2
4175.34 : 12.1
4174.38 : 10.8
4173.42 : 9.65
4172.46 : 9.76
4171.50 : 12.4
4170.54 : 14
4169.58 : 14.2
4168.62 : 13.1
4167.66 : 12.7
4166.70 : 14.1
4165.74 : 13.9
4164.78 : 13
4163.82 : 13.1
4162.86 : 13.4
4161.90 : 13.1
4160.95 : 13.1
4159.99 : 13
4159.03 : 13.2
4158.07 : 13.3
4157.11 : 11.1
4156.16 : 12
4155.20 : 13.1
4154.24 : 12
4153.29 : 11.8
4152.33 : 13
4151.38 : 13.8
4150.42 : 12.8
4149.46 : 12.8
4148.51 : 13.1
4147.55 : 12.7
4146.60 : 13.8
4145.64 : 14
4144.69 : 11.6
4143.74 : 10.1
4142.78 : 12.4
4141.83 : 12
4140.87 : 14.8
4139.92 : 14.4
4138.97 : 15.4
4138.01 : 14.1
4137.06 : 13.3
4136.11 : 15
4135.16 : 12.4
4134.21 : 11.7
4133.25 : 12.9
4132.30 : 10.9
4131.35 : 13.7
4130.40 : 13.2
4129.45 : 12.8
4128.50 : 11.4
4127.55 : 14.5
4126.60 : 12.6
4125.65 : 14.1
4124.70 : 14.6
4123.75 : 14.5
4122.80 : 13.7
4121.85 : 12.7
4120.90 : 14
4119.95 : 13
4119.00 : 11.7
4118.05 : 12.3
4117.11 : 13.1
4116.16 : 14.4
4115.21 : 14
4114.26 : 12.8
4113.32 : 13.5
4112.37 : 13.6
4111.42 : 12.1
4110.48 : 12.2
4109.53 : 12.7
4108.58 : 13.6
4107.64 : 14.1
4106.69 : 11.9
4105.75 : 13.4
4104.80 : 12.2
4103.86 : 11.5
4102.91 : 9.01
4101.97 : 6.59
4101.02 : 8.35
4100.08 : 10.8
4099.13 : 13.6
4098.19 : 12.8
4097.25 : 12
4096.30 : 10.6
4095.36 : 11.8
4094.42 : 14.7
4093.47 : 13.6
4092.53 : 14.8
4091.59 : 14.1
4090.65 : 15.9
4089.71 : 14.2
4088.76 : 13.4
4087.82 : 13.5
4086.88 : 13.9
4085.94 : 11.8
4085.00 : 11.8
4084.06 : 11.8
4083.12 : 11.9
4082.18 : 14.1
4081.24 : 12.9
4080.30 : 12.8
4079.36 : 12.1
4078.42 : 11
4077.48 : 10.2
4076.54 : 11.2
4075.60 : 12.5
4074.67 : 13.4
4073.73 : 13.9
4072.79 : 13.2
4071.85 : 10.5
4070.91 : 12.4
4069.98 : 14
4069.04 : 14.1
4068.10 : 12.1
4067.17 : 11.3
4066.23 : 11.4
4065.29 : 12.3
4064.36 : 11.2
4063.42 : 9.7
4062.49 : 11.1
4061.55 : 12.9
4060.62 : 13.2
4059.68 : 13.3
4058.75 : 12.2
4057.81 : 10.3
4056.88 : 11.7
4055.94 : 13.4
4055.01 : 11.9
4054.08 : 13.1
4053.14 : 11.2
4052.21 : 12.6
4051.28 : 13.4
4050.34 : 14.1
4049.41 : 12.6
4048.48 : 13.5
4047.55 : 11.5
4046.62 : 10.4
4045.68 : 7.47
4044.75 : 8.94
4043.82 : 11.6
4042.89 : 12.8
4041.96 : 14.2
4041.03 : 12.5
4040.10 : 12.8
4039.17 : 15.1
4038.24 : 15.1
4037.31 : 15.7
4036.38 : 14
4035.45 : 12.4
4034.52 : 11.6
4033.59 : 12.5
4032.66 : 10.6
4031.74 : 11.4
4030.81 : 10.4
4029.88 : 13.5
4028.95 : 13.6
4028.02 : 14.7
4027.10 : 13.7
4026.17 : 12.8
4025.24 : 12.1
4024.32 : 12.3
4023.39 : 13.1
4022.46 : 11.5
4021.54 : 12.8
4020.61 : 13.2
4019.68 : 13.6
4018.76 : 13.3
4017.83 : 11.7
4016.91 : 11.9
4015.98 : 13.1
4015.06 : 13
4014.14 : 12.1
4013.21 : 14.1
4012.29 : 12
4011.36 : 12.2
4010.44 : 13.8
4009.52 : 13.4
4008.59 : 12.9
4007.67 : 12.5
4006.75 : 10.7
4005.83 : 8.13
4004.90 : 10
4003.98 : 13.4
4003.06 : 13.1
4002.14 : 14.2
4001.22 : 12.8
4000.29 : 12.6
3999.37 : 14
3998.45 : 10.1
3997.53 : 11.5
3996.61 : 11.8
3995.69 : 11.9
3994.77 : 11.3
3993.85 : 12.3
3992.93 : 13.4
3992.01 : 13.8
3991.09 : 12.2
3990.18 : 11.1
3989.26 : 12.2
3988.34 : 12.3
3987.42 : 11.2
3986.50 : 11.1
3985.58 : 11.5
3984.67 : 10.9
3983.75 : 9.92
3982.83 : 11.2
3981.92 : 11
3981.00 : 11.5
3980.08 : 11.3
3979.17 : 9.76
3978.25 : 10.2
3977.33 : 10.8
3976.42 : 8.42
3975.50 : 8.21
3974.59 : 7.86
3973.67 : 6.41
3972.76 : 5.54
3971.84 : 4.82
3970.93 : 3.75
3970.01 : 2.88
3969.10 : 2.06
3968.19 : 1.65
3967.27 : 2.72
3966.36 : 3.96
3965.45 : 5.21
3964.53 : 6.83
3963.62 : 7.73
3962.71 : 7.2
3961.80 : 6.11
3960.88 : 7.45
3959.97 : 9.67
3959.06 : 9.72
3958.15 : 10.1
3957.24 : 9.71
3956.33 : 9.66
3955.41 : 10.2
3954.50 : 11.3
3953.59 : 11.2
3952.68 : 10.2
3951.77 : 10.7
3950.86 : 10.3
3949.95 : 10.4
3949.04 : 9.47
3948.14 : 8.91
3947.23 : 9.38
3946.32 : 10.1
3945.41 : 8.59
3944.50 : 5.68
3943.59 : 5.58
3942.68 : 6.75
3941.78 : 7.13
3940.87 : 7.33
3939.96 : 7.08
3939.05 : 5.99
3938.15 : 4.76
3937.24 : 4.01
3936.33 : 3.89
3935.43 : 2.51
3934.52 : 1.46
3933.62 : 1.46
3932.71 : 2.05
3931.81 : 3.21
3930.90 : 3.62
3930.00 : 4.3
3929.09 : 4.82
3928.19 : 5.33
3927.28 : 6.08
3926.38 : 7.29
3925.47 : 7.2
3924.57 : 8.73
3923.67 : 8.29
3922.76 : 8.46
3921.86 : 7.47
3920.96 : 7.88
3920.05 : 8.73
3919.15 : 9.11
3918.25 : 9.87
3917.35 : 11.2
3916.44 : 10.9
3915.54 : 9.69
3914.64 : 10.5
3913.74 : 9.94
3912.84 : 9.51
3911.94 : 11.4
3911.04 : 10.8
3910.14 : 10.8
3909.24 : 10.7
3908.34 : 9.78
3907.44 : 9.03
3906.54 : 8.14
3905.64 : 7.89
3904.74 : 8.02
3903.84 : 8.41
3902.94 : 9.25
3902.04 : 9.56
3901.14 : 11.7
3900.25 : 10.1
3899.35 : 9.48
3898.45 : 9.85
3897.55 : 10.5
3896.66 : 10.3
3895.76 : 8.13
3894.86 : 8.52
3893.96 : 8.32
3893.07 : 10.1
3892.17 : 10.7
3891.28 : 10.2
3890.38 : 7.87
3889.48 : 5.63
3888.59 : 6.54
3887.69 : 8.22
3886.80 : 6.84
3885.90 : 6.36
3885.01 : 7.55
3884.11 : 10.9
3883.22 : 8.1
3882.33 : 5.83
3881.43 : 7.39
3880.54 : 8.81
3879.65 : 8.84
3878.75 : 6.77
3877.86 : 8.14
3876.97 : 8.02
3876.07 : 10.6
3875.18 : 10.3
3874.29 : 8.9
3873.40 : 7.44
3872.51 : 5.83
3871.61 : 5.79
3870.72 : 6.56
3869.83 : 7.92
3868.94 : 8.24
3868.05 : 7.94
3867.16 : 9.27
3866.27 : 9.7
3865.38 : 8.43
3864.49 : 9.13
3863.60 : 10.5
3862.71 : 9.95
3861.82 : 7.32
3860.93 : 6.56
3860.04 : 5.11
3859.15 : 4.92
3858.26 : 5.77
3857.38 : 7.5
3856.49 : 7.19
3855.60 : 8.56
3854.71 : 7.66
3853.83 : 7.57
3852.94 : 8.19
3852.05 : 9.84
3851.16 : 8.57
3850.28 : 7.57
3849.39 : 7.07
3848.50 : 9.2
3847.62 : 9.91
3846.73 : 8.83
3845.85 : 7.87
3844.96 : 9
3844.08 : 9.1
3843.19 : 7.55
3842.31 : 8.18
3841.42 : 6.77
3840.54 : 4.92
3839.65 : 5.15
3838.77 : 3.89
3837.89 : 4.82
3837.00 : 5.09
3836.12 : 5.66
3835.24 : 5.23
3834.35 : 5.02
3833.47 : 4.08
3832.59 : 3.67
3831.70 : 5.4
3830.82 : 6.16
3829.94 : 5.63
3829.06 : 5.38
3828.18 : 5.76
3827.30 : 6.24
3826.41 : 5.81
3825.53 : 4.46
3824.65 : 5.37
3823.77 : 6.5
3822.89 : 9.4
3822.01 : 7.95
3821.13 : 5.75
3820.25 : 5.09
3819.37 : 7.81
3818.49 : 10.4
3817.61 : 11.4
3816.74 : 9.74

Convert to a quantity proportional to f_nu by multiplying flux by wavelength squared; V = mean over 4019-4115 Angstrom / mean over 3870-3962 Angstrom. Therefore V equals 1.65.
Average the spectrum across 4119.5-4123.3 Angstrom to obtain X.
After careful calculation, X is 13.3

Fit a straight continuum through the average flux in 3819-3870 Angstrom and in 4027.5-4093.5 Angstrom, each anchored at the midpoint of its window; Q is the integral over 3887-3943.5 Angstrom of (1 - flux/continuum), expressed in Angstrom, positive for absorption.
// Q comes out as 5.85 Angstrom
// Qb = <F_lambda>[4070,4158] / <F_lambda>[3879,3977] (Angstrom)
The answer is 1.6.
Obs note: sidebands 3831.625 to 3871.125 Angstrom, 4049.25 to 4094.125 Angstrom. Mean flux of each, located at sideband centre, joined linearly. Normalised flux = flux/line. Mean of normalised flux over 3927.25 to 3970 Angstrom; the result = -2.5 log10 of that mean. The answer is 0.41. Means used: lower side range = 7.27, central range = 6.64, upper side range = 12.6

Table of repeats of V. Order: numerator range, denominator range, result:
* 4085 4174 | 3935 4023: 1.42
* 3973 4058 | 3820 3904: 1.71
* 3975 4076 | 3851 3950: 1.64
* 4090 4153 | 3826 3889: 2.01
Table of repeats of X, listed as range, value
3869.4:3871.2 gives 7.22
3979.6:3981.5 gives 11.4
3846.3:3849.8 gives 8.76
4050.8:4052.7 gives 13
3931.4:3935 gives 2.04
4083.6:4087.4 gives 12.4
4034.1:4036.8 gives 12.7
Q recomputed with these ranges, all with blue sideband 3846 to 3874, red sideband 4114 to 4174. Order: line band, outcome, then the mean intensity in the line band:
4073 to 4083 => -0.5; 12.4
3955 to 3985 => 6.6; 7.69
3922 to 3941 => 8.3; 5.14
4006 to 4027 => -3.7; 12.6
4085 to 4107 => -0.4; 12.4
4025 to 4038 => -2.2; 12.8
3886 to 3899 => -0.3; 8.64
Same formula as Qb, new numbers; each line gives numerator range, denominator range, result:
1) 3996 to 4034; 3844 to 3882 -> 1.54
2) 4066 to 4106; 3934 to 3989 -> 1.56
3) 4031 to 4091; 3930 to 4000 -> 1.50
